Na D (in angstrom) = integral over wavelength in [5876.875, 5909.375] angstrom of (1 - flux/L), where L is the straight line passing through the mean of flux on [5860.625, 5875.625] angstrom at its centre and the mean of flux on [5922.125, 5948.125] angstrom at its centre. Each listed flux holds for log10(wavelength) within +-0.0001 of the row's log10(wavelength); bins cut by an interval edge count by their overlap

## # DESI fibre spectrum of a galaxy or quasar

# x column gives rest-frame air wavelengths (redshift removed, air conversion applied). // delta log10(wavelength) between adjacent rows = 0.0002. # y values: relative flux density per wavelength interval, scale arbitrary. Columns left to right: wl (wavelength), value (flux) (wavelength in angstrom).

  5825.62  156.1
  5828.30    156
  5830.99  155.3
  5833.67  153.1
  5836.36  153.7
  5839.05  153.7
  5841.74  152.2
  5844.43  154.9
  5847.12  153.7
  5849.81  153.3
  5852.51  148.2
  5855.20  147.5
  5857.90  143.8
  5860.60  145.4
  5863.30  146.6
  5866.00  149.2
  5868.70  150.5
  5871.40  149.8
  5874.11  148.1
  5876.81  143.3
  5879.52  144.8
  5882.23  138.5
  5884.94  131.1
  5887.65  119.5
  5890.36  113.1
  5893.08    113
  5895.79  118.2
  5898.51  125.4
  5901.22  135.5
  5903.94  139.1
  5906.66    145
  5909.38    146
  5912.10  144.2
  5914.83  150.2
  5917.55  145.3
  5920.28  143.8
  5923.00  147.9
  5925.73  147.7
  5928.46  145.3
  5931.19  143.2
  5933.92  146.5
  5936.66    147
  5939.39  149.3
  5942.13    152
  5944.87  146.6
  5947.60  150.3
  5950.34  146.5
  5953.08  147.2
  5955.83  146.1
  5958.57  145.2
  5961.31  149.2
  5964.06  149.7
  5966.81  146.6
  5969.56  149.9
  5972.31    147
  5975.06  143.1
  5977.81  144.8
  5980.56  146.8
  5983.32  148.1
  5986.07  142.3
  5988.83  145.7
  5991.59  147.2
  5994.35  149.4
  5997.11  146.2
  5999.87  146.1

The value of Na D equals 3.8 angstrom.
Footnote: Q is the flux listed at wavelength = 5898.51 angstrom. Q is 125.4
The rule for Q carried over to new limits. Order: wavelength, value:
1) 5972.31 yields 147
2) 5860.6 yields 145.4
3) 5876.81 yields 143.3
